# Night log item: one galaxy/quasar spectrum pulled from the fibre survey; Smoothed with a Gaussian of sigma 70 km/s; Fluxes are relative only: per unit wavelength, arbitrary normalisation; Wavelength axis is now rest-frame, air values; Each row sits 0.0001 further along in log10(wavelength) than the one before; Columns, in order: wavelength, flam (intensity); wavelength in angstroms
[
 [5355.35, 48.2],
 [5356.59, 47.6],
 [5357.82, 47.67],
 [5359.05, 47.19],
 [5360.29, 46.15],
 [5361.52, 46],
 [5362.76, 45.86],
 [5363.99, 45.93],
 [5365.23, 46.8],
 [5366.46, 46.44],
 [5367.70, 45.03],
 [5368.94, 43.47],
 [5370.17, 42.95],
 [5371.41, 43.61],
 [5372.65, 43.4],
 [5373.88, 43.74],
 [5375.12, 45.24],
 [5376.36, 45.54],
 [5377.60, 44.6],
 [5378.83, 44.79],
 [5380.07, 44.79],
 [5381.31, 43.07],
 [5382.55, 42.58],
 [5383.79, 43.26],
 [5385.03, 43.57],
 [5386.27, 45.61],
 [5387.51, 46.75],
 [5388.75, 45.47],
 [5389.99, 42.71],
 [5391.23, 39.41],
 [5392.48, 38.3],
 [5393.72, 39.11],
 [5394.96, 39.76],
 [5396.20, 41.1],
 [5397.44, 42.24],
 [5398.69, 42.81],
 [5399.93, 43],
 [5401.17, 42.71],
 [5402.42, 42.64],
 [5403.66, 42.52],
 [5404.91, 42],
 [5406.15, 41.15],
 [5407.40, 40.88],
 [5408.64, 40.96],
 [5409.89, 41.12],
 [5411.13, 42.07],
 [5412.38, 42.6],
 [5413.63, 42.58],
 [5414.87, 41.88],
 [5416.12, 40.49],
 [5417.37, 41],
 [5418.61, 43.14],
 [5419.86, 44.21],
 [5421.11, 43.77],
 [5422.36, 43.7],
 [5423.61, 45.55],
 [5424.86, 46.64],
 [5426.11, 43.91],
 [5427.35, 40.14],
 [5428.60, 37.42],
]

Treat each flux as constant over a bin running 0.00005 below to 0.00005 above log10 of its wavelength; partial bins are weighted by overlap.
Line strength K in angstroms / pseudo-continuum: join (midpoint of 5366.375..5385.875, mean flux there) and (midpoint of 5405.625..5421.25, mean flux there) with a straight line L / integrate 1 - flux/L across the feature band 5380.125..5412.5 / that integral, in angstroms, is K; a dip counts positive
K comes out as 0.5 angstroms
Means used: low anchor 44.1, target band 42.2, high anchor 41.9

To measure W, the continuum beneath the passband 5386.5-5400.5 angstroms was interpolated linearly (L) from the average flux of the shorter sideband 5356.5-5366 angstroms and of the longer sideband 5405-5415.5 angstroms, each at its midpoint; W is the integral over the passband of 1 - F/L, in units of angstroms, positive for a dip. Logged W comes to 0.5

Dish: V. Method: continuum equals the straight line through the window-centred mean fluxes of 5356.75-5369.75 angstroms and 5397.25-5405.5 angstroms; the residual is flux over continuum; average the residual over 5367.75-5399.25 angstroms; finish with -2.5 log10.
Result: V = 0.03 mag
